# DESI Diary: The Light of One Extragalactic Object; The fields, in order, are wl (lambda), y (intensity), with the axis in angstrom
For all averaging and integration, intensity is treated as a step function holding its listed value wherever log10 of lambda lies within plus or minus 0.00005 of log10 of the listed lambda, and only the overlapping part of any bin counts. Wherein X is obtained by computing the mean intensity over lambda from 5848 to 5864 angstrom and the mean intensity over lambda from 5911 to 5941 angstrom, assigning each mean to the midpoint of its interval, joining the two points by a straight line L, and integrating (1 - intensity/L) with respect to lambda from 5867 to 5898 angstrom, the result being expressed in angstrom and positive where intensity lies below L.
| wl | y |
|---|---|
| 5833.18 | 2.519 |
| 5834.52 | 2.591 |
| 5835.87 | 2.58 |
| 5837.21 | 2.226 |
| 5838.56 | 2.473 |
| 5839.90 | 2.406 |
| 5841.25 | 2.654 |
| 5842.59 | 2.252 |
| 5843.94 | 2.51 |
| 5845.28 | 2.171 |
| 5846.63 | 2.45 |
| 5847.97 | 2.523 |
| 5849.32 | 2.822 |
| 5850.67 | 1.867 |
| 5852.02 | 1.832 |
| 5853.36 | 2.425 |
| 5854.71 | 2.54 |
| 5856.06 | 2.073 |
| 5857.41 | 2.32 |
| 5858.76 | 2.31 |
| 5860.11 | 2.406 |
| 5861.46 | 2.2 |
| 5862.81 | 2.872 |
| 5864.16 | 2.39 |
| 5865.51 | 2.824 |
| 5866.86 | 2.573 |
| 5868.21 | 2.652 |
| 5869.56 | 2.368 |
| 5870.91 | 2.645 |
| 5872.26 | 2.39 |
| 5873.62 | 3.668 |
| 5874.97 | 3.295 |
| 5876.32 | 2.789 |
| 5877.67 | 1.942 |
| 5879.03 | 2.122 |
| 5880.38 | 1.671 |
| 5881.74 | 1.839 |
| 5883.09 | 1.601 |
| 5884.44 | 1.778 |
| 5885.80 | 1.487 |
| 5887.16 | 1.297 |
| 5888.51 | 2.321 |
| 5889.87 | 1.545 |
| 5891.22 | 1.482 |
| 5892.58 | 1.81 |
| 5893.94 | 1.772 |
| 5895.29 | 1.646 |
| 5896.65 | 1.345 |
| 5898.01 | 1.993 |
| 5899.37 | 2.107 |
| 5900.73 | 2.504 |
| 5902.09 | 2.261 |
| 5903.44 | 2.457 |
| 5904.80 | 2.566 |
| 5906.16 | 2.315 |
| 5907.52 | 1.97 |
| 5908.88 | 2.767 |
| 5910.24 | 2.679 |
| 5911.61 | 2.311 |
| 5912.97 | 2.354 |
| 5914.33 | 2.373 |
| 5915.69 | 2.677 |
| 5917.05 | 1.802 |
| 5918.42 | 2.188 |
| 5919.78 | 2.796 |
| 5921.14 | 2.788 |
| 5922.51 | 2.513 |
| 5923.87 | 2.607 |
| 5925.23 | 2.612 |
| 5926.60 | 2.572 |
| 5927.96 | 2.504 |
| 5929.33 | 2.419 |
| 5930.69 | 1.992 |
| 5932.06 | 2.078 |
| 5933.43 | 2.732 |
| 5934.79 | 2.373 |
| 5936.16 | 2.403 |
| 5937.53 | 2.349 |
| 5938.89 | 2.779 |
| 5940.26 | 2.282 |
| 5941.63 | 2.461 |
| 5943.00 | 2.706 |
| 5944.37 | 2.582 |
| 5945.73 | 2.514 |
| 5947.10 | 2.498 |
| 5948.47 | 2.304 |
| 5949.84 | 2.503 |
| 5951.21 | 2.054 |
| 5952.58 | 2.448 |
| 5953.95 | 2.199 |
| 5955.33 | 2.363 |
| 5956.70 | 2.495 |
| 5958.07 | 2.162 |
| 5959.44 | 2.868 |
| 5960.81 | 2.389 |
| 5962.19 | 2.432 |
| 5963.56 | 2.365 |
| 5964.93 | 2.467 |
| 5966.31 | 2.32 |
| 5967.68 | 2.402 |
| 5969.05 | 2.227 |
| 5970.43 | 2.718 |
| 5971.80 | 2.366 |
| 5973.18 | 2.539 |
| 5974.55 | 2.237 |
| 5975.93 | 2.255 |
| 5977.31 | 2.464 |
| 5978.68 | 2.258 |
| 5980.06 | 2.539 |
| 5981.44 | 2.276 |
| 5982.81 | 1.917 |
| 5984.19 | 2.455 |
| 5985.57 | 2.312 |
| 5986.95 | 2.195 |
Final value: 3.9 angstrom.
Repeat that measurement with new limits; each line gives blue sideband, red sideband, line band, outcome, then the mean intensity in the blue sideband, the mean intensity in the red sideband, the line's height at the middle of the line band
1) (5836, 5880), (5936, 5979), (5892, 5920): 2.6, 2.46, 2.42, 2.44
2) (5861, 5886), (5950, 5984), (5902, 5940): -0.9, 2.39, 2.37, 2.38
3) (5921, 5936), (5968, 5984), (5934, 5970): -0.3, 2.46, 2.35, 2.4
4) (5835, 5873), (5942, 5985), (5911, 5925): -0.2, 2.42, 2.4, 2.41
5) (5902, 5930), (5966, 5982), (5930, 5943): 0.2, 2.46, 2.39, 2.43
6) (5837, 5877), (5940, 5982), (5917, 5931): -0.2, 2.5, 2.41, 2.44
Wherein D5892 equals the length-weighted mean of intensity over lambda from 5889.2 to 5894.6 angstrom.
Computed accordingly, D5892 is 1.65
